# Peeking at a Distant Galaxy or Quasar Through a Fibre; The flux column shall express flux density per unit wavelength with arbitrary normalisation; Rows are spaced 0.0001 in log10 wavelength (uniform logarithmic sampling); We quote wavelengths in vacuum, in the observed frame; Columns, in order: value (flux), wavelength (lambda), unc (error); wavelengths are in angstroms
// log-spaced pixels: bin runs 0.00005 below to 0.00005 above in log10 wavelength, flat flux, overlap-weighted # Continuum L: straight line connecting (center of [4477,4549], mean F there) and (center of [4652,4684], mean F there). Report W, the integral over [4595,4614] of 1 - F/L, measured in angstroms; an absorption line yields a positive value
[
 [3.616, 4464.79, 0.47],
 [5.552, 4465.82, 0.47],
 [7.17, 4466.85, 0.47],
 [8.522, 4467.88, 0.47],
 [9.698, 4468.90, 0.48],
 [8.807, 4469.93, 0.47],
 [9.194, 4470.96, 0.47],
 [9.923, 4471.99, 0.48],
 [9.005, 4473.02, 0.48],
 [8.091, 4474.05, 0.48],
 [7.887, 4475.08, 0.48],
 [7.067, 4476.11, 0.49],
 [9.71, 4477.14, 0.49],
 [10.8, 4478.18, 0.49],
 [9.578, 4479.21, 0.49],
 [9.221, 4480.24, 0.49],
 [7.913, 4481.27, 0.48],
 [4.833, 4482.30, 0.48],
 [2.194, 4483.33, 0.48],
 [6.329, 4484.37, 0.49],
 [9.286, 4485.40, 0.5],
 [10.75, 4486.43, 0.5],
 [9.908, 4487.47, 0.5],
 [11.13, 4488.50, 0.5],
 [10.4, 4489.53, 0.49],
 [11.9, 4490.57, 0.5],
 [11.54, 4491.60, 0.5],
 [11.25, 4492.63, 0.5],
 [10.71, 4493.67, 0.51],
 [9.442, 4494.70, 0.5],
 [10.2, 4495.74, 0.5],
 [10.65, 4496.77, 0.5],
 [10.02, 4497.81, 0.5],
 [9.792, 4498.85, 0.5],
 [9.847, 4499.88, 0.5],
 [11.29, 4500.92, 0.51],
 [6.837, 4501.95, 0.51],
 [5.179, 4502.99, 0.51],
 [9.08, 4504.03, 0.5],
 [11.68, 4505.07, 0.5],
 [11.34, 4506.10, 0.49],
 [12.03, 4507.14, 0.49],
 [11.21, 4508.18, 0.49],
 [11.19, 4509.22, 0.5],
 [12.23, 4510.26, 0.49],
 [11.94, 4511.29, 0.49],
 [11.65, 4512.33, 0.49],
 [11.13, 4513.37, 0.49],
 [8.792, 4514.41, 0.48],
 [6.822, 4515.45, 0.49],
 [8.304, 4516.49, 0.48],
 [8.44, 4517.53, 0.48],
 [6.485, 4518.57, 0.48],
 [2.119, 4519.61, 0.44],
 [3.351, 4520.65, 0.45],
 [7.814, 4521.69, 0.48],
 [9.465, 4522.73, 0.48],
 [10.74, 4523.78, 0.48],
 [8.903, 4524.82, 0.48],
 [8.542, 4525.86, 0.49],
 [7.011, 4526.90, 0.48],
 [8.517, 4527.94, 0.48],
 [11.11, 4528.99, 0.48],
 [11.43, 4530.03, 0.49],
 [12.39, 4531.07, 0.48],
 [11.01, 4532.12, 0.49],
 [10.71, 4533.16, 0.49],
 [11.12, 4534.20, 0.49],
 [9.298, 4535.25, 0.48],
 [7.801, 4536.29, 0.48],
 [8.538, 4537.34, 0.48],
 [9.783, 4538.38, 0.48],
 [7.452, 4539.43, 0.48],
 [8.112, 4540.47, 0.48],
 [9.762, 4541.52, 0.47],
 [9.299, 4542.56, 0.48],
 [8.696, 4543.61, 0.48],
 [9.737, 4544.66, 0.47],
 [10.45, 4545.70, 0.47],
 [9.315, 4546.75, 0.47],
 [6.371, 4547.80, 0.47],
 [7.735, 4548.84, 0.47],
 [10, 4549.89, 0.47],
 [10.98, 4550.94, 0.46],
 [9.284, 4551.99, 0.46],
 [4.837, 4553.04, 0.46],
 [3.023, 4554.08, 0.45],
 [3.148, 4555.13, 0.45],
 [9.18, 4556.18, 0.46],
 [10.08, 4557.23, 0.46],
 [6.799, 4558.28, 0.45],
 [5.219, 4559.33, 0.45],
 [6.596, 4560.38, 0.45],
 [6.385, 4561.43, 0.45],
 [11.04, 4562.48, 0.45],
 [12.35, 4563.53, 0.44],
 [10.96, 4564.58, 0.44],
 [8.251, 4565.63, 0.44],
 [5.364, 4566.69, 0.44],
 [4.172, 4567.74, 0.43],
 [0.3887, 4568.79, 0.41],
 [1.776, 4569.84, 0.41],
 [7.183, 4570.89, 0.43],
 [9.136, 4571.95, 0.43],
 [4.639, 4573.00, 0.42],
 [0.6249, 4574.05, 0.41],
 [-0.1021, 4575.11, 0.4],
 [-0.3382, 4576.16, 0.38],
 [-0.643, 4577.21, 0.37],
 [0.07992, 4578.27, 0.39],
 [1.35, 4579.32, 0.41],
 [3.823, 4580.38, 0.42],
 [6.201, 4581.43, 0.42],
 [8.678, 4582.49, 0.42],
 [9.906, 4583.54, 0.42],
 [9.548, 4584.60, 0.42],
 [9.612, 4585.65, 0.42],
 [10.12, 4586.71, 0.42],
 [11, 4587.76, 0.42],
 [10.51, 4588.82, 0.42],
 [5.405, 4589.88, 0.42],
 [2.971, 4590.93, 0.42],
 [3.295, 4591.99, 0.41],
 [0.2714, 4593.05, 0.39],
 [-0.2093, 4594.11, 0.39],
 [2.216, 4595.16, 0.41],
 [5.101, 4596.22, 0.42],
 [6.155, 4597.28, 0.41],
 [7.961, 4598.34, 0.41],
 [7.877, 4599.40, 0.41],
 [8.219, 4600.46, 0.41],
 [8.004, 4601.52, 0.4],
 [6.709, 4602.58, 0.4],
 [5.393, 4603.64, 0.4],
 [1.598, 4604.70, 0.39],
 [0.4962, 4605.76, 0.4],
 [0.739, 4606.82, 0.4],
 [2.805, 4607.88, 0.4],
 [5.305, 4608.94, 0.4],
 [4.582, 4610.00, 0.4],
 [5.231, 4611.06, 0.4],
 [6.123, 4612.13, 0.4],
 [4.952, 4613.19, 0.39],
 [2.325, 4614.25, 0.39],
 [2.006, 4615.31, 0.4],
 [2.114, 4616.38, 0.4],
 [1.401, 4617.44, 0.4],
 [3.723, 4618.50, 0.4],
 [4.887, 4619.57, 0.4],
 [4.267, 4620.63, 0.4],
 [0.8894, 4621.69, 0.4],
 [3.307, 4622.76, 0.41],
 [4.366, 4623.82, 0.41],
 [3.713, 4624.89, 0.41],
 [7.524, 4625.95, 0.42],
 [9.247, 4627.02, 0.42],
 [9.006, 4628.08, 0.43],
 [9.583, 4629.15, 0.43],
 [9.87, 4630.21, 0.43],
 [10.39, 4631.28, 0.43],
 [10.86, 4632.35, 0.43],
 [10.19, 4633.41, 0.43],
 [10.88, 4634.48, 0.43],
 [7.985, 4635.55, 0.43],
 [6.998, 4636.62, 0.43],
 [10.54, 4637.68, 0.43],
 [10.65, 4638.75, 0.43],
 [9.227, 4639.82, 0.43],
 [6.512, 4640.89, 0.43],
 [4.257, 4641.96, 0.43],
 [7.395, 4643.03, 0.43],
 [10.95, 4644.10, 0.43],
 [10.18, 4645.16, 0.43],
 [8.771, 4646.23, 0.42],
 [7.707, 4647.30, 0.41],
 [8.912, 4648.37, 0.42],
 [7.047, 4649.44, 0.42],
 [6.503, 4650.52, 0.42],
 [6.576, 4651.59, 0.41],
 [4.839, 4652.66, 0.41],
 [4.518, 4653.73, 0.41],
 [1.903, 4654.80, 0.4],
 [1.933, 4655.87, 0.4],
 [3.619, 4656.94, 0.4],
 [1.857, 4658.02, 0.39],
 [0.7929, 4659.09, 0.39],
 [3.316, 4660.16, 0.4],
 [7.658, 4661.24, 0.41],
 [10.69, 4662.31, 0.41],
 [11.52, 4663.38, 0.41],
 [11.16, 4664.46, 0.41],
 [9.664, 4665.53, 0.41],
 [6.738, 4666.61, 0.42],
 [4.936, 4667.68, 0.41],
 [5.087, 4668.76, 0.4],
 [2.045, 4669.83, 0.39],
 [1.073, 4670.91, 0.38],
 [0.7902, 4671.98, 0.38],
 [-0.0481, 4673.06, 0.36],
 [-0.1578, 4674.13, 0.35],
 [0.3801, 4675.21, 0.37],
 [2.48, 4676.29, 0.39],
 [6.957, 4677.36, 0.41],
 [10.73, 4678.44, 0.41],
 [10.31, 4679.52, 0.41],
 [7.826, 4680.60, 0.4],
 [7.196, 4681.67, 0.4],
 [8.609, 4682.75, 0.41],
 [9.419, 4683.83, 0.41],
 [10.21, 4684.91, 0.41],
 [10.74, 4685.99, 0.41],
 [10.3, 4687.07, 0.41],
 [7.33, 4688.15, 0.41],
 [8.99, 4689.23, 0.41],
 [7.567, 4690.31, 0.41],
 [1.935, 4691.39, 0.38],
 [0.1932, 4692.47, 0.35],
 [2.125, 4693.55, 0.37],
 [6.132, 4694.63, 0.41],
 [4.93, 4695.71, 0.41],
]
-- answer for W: 5.3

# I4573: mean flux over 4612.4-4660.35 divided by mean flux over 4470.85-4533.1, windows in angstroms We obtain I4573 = 0.67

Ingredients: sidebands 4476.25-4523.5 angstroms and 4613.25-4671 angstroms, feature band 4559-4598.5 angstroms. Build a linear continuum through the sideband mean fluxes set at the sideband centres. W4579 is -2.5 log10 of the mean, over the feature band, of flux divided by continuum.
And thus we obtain 0.38 mag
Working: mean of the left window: 9.23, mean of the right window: 6.4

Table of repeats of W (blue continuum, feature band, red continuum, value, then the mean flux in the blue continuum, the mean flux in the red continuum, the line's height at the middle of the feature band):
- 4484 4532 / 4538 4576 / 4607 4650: 6.1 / 9.59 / 6.62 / 8.38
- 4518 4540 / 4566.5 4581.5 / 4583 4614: 8.9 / 8.74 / 5.55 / 6.68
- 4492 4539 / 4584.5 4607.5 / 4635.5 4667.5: 7.3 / 9.49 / 6.98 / 8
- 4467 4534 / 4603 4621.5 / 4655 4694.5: 9.5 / 9.29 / 5.69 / 6.98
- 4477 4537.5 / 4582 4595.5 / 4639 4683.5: 2.0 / 9.37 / 5.96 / 7.57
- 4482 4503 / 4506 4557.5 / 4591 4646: -4.2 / 9.36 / 5.84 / 8.26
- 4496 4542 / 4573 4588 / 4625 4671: 6.2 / 9.34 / 7.26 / 8.35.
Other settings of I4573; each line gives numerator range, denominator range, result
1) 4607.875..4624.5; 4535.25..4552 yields 0.41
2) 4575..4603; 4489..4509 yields 0.53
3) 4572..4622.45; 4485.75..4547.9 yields 0.47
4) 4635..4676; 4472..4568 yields 0.66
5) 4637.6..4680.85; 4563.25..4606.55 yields 1.15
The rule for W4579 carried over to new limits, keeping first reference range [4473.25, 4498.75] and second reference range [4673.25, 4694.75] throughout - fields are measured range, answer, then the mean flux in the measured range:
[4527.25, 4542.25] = -0.148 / 9.75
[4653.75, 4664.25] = 0.319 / 4.99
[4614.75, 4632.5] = 0.271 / 5.6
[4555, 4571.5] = 0.175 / 6.9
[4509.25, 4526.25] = 0.017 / 8.62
